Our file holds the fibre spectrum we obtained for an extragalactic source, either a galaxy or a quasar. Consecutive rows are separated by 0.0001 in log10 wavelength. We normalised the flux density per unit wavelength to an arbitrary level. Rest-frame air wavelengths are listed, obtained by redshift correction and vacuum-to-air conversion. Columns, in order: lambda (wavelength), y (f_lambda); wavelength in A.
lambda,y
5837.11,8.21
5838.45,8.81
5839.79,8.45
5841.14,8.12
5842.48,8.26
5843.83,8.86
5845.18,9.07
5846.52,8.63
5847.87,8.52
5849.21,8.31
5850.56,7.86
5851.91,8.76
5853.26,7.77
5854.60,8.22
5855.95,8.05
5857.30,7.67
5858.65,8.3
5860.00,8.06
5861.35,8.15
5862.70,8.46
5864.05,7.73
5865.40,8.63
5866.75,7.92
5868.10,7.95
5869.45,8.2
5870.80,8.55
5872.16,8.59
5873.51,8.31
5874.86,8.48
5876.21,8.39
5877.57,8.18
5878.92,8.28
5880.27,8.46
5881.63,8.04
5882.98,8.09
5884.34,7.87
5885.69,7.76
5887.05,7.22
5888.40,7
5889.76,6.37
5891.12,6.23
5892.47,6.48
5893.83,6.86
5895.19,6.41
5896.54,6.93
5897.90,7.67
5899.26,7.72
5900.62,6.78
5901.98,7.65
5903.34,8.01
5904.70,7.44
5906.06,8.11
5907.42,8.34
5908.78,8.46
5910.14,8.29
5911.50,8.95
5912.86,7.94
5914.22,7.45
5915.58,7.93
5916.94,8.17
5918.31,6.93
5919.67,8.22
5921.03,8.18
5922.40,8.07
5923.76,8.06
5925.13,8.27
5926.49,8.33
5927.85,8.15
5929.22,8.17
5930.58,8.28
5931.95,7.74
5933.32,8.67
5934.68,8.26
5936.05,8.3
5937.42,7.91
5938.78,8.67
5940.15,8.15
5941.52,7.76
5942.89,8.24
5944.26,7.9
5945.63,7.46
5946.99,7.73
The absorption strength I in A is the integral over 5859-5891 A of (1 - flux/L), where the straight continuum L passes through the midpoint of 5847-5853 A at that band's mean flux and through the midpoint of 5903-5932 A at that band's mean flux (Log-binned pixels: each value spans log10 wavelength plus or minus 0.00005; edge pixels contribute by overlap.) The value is 0.90 A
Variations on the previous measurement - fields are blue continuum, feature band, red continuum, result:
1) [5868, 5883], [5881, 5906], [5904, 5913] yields 3.0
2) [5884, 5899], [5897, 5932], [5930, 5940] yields -1.5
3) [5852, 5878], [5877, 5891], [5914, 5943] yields 0.9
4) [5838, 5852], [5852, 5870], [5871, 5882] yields 0.7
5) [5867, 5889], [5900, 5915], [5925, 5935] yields 0.4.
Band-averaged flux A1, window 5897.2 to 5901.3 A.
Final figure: 7.38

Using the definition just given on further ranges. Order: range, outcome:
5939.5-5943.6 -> 8.04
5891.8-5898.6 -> 6.87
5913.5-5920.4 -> 7.75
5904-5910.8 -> 8.13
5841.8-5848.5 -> 8.67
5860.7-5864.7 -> 8.12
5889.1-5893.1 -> 6.36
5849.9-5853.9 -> 8.12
